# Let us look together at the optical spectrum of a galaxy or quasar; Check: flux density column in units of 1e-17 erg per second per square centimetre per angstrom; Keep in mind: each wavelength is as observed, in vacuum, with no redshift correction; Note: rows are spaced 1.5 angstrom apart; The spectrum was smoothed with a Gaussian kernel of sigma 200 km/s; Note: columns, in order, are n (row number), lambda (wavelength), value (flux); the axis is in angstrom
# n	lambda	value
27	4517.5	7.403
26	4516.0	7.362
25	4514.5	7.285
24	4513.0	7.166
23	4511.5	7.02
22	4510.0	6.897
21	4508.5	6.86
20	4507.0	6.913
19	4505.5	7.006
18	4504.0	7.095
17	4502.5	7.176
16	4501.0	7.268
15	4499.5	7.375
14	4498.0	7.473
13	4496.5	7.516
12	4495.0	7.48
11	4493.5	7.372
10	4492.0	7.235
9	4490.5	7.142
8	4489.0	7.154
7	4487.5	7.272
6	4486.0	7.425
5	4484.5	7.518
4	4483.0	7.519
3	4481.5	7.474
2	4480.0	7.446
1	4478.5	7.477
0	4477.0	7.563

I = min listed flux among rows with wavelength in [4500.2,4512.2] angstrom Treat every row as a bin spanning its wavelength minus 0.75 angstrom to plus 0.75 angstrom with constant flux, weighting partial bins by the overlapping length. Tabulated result 6.86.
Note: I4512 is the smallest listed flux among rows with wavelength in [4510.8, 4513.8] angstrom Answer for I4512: 7.02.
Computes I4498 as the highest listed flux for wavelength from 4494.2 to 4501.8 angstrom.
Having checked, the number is 7.516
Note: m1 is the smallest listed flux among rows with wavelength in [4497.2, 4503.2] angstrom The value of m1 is 7.176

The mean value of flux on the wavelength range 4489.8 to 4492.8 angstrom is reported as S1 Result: 7.19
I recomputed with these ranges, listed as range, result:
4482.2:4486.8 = 7.425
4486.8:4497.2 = 7.142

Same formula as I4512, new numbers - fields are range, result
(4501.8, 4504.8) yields 7.095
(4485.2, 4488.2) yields 7.272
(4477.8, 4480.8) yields 7.446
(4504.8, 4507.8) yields 6.913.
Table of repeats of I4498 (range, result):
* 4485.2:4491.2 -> 7.425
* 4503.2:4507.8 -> 7.095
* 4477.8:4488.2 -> 7.519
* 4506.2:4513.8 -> 7.166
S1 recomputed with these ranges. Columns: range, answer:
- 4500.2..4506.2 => 7.14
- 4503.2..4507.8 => 7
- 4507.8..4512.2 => 6.93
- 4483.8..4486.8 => 7.47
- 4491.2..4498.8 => 7.41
